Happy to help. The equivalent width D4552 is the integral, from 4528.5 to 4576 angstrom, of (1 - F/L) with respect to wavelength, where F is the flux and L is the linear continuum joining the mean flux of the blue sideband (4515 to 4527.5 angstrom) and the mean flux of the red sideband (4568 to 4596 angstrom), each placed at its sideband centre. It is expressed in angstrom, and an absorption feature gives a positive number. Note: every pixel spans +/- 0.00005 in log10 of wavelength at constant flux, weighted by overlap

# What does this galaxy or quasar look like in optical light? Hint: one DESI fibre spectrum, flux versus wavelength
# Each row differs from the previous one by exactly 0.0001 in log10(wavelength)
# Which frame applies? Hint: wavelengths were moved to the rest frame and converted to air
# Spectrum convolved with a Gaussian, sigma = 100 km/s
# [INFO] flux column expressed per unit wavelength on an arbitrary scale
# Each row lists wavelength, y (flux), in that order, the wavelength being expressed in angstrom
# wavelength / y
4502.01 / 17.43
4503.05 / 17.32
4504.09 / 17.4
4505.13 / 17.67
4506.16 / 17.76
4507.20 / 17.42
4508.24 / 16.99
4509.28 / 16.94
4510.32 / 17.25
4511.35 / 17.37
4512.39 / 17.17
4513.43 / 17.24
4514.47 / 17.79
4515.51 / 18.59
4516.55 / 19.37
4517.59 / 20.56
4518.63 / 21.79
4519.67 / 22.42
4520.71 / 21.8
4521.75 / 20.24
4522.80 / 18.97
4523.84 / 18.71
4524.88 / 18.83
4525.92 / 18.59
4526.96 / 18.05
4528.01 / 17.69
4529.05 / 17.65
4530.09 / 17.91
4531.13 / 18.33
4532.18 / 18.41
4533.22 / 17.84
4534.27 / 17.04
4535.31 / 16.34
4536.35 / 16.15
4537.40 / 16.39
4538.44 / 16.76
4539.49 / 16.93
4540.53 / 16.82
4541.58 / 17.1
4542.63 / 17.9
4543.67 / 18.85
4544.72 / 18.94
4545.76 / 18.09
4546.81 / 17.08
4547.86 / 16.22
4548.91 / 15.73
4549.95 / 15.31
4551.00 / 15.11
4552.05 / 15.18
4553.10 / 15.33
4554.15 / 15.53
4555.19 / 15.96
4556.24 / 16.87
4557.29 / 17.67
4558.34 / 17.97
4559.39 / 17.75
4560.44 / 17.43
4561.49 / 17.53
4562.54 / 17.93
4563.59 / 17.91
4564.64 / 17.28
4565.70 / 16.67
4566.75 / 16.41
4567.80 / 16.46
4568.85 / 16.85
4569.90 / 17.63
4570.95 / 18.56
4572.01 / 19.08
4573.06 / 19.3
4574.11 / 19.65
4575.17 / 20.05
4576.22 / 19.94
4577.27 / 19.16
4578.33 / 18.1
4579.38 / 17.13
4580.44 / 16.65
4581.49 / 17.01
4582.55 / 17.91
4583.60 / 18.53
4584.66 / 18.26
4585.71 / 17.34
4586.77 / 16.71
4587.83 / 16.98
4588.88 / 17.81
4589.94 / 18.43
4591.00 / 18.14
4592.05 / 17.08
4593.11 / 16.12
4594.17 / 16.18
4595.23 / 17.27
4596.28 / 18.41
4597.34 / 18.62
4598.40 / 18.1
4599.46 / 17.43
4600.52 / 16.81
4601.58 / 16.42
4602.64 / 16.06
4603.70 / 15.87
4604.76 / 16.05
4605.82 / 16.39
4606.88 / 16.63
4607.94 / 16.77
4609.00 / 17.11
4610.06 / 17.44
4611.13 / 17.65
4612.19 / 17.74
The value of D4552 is 3.8 angstrom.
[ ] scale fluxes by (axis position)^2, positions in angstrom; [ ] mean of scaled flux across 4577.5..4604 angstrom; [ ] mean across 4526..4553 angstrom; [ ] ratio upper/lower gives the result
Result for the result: 1.04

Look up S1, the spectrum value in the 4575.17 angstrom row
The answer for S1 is 20.05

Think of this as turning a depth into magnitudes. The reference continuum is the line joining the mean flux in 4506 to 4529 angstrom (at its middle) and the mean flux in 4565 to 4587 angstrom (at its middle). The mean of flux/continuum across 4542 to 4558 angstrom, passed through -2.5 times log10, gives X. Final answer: 0.10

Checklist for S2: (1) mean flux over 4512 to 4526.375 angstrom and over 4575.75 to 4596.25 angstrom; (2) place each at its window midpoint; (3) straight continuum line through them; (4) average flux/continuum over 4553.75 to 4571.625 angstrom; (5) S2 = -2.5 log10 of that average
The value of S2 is 0.063 mag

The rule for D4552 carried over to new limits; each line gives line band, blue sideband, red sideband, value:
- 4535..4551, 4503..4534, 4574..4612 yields 1.1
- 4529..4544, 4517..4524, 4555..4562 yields 1.5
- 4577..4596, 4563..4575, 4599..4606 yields -0.4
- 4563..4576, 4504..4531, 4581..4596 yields -0.2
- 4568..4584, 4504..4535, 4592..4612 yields -0.8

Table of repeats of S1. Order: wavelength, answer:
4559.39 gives 17.75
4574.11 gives 19.65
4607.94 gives 16.77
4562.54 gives 17.93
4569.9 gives 17.63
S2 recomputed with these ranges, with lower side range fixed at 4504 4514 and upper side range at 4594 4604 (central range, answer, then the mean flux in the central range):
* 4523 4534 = -0.06 mag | 18.2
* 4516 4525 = -0.18 mag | 20.4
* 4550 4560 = 0.06 mag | 16.3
